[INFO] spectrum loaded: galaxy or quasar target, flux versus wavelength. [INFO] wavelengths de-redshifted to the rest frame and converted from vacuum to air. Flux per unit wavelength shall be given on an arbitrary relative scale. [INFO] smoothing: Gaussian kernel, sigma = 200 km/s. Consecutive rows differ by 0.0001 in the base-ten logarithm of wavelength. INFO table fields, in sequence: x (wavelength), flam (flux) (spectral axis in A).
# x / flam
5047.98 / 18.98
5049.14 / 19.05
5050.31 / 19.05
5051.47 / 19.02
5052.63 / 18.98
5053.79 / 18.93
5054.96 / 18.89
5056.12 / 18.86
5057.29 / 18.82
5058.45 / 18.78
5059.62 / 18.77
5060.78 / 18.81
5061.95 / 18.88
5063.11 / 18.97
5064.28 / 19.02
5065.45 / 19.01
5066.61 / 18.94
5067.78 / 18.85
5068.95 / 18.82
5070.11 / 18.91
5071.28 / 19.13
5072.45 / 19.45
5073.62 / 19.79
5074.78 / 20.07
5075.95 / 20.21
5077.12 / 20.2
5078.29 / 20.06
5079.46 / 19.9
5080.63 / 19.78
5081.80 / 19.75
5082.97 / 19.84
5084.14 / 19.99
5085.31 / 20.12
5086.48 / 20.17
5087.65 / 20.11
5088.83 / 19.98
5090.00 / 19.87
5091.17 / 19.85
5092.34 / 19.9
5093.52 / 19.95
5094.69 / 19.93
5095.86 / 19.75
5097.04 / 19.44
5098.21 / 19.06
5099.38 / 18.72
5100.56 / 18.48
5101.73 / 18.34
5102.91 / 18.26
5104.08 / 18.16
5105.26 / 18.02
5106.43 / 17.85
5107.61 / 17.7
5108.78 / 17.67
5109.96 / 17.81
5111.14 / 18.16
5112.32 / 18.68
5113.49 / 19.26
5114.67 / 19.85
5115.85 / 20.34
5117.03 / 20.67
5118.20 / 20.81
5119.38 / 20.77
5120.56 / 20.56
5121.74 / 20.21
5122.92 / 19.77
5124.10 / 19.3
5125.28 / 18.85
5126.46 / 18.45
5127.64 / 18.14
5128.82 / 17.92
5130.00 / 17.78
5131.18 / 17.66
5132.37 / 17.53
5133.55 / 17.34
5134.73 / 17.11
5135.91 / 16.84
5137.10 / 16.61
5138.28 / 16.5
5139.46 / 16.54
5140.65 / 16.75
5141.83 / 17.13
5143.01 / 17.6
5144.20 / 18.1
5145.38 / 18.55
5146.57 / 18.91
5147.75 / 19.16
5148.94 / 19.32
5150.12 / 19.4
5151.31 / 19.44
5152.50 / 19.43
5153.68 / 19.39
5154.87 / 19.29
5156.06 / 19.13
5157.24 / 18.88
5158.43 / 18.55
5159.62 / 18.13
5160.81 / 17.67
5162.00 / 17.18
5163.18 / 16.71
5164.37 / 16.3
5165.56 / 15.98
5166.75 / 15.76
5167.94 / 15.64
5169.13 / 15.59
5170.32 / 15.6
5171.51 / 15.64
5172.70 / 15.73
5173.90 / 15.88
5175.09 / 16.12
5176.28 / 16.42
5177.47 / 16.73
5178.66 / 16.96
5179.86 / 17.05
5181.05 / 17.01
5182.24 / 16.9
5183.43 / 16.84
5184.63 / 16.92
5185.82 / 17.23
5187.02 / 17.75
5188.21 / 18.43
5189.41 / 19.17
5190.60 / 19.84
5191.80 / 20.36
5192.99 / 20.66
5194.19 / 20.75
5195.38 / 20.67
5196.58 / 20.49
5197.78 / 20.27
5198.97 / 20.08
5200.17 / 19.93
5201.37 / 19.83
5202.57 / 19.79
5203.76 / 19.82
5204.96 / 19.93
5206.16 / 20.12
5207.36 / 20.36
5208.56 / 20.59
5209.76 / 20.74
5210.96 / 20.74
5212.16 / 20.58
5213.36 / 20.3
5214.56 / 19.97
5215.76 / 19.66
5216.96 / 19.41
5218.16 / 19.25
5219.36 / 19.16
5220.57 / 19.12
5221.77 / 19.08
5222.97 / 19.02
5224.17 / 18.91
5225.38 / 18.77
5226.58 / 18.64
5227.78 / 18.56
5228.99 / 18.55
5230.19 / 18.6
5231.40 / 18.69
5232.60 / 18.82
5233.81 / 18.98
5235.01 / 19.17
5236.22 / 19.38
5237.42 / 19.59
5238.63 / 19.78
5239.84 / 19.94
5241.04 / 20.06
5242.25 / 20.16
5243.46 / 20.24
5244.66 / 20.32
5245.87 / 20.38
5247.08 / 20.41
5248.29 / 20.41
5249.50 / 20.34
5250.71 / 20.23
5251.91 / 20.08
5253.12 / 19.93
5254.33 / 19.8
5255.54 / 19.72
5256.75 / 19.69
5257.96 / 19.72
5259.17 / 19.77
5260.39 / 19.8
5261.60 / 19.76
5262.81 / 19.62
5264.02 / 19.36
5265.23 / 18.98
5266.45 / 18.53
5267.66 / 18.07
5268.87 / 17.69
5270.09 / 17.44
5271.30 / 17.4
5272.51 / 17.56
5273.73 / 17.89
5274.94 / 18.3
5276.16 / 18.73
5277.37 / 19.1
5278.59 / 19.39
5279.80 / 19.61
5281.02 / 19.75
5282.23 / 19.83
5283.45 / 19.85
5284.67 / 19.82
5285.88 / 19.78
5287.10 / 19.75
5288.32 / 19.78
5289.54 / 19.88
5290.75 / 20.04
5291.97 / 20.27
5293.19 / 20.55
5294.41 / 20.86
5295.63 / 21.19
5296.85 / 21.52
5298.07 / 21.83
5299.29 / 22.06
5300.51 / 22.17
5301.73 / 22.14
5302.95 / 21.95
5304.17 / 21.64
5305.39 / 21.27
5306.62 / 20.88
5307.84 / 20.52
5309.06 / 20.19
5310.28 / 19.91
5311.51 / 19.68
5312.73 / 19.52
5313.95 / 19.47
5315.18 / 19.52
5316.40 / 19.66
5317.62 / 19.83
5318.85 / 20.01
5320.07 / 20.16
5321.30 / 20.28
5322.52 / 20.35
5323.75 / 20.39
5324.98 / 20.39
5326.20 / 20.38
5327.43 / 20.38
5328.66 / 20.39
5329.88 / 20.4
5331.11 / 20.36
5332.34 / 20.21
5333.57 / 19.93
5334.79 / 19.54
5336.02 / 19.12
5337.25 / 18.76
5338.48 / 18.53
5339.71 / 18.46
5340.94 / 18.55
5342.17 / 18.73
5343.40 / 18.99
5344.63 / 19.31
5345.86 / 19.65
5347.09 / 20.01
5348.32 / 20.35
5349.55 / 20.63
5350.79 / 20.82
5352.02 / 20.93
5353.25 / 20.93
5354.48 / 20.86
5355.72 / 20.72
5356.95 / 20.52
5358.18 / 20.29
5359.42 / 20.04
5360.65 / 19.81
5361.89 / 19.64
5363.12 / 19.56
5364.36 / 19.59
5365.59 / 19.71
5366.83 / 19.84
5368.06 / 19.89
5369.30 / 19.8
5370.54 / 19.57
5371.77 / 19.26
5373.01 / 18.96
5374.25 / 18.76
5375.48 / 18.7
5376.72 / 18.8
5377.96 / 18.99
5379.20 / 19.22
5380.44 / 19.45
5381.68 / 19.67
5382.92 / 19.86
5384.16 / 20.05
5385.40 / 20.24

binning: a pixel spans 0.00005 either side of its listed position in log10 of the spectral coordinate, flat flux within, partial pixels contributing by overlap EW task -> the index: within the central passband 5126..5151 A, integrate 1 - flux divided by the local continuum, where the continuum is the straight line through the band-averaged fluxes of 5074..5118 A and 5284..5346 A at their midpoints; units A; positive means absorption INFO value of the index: 2.2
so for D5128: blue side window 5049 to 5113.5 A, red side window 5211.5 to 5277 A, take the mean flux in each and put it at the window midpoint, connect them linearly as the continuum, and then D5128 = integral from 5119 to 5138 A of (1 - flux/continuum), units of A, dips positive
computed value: 0.8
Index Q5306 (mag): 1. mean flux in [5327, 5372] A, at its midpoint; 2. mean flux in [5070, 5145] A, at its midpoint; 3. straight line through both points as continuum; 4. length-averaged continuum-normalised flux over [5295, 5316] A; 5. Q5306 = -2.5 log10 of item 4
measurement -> -0.07 mag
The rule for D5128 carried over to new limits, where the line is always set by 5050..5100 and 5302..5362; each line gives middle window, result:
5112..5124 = -0.3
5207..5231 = 0.4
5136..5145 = 1.2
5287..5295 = -0.1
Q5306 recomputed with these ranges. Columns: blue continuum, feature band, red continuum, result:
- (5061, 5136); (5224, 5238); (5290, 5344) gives 0.052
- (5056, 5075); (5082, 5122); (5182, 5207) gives -0.013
